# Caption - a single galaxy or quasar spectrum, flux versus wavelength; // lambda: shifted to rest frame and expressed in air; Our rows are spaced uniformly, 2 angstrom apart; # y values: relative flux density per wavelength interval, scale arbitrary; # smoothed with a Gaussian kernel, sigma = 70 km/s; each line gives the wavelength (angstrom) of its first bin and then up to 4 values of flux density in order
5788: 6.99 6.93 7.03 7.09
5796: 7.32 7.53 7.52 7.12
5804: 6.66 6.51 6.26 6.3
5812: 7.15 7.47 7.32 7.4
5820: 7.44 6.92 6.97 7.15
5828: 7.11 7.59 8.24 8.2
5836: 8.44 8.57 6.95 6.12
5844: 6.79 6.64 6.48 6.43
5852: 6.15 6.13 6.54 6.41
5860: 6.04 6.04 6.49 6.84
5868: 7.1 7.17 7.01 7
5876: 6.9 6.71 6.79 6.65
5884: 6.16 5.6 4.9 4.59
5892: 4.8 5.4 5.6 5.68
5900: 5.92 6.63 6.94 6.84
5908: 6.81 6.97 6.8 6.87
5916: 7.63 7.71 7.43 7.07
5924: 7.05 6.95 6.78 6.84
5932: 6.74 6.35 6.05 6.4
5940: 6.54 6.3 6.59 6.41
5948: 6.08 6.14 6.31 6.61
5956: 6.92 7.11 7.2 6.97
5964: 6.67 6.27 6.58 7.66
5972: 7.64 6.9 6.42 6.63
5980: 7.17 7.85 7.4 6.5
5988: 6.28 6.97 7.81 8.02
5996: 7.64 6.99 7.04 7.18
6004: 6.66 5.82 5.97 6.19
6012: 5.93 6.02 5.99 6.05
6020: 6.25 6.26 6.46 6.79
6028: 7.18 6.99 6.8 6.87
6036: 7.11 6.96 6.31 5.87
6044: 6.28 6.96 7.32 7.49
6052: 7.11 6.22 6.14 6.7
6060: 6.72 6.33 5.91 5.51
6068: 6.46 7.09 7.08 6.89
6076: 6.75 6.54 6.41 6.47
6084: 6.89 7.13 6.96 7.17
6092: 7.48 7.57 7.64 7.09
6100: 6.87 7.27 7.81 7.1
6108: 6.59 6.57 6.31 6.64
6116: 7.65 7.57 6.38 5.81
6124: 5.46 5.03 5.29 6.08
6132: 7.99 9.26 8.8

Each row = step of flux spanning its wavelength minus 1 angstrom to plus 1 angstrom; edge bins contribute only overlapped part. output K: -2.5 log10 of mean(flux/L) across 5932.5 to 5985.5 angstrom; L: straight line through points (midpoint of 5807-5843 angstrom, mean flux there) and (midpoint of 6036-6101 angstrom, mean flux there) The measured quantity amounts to 0.04 mag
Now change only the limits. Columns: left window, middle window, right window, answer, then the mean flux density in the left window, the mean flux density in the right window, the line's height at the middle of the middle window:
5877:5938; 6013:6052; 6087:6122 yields 0.031 mag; 6.44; 7.06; 6.83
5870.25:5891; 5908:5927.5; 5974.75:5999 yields -0.090 mag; 6.26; 7.14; 6.57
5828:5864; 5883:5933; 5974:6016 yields 0.072 mag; 6.92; 6.81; 6.87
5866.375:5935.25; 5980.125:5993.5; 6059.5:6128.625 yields -0.088 mag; 6.54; 6.71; 6.61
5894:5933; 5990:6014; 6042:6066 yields -0.027 mag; 6.77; 6.57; 6.64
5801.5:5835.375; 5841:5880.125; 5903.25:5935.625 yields 0.080 mag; 7.18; 6.97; 7.09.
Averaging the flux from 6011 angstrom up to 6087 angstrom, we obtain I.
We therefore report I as 6.59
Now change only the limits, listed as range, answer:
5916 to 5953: 6.68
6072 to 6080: 6.73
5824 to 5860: 7.02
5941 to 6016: 6.77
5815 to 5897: 6.68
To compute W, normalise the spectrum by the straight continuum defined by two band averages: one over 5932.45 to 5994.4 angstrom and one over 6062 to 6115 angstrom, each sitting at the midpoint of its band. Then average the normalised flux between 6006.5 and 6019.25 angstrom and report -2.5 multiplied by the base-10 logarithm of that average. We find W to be 0.13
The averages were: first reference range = 6.79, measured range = 6.02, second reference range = 6.84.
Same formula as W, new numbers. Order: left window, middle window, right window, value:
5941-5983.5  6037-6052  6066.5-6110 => 0.02 mag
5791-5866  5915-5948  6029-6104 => 0.02 mag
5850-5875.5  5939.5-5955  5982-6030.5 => 0.05 mag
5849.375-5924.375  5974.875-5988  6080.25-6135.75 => -0.05 mag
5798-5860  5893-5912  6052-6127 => 0.10 mag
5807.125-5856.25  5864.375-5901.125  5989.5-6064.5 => 0.13 mag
